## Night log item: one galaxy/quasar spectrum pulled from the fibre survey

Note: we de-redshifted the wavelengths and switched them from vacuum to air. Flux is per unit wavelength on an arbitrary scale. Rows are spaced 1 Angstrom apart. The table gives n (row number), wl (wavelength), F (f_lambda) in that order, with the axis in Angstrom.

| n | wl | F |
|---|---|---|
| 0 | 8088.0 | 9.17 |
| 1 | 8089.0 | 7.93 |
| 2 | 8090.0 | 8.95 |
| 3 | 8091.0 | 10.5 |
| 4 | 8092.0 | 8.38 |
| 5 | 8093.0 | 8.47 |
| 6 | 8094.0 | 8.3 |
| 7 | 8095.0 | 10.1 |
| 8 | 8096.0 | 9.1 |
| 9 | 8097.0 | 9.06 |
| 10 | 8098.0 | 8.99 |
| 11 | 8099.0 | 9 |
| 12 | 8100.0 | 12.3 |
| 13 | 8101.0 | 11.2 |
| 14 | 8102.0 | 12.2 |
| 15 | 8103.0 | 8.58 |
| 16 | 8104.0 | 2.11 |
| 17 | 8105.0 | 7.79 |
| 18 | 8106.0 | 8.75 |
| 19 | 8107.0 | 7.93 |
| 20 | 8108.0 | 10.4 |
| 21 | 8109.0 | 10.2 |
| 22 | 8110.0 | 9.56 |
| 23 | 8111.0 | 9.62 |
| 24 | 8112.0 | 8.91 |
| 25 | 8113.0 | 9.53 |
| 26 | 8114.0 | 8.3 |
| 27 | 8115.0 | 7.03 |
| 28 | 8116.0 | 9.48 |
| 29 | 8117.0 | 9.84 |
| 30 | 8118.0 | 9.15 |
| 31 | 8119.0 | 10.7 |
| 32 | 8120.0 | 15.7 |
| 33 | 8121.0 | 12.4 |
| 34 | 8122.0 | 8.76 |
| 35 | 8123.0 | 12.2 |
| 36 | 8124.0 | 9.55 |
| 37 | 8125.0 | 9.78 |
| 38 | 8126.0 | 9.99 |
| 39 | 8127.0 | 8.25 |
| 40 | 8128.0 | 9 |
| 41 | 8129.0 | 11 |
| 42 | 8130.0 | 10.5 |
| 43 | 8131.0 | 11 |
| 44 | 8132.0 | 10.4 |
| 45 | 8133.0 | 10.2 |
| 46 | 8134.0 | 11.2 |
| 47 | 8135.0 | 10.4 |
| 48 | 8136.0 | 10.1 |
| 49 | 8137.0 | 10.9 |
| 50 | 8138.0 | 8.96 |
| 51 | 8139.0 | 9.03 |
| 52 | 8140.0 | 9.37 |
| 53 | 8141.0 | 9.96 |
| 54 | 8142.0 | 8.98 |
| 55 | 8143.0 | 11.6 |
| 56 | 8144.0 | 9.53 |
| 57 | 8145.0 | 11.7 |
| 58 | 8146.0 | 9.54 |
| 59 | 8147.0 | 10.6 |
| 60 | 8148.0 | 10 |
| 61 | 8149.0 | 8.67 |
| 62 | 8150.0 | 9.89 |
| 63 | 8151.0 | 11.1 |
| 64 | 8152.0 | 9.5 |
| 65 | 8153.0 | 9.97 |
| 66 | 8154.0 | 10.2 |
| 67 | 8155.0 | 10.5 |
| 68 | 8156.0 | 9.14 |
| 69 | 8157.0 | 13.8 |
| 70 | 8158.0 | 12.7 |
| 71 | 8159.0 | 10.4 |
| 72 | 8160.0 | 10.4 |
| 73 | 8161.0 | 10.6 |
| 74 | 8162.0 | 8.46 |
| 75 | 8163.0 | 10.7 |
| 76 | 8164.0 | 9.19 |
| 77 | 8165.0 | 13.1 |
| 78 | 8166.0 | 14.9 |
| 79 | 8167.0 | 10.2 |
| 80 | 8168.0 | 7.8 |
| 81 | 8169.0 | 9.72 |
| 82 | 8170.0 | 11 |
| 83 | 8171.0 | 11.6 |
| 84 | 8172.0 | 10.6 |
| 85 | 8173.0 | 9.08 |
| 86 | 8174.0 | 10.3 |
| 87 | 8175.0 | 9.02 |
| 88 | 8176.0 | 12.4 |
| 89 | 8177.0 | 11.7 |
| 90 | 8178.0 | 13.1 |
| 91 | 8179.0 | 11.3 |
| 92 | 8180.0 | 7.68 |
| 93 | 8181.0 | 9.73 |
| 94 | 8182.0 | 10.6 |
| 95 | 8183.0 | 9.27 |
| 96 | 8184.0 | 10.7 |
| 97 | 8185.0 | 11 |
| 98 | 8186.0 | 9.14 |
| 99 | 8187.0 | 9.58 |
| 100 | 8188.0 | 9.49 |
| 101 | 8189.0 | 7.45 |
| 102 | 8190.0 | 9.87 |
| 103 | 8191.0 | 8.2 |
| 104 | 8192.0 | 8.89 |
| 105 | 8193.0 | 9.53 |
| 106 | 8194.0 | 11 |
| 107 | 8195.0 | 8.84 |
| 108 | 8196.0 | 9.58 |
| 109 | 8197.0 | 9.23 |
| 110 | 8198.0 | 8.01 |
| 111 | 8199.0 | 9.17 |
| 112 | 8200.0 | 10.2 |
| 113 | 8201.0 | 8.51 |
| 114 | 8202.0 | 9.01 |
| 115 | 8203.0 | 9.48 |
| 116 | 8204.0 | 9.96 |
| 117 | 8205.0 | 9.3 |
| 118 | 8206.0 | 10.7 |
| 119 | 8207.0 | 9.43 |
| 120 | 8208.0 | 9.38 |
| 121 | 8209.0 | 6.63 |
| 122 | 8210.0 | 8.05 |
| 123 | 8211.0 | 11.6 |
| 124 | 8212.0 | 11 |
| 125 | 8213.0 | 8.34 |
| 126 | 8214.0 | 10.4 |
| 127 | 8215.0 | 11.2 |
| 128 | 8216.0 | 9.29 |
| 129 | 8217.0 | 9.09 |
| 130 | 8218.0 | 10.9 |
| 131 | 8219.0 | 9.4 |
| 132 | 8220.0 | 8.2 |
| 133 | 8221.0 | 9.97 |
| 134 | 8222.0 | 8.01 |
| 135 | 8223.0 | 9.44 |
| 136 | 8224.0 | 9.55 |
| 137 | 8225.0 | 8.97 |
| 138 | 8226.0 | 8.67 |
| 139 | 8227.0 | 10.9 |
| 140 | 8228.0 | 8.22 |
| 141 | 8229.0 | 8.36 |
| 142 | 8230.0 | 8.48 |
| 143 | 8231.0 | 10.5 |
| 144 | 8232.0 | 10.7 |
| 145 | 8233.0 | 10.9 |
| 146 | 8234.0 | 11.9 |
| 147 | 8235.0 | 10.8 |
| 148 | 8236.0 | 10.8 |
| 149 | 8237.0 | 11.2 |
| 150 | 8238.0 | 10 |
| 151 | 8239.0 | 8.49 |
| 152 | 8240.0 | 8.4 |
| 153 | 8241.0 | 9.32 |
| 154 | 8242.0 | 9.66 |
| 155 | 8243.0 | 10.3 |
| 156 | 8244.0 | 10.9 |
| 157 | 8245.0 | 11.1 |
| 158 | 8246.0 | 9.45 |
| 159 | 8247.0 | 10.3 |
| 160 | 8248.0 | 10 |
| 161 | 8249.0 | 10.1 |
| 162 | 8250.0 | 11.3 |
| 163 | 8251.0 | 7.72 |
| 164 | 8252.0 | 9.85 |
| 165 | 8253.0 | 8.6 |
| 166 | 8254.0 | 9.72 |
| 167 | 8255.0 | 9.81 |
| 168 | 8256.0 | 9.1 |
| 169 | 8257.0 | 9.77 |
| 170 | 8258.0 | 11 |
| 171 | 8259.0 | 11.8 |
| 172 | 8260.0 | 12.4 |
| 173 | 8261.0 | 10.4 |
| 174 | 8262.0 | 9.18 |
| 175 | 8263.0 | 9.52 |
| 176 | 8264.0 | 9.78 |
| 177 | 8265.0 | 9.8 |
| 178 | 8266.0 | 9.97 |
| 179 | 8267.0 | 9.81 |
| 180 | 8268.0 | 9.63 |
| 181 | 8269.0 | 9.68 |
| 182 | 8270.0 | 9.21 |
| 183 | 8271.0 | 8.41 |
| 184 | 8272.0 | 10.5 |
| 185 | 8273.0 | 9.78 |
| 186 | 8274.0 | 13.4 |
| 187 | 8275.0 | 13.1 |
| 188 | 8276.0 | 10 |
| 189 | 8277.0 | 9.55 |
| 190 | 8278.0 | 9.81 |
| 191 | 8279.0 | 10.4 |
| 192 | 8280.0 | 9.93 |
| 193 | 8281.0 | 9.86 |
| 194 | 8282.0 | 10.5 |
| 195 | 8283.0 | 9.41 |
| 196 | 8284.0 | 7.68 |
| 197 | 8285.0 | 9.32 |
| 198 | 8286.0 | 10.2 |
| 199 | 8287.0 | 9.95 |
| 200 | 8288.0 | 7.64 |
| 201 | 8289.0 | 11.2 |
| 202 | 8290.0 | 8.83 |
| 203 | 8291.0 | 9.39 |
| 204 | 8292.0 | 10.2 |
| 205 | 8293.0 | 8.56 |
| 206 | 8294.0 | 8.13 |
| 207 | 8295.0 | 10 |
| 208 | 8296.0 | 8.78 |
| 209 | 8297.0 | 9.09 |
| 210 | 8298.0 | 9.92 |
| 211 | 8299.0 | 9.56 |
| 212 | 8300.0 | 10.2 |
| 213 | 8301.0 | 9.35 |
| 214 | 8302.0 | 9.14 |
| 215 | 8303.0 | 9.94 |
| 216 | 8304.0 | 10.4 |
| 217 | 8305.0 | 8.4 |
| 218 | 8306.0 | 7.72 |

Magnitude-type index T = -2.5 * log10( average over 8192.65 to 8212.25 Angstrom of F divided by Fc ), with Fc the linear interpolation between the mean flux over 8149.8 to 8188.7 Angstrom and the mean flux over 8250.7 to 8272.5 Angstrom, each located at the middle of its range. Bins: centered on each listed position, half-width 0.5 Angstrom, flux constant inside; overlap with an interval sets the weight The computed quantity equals 0.09 mag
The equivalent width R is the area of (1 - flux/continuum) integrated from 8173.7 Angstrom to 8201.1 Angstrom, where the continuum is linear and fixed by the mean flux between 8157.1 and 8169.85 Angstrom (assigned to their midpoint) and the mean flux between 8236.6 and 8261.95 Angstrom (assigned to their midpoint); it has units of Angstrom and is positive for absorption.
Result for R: 2.1 Angstrom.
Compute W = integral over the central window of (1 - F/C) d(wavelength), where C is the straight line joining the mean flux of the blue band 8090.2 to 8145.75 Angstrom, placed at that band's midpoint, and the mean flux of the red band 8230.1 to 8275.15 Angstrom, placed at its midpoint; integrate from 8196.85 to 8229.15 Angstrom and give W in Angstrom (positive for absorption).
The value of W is 2.1 Angstrom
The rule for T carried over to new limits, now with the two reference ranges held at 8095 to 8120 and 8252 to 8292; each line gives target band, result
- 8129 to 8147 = -0.089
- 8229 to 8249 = -0.033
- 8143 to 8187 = -0.103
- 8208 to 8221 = 0.023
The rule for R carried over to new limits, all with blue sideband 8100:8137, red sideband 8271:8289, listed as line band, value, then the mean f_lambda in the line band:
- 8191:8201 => 0.7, 9.28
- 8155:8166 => -1.3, 11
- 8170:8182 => -0.9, 10.6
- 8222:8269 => 0.4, 9.9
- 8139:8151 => -0.2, 9.99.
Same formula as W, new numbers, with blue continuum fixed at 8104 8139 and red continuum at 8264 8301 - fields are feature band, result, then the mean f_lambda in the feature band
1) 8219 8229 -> 0.7 Angstrom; 9.08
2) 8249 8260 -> -0.3 Angstrom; 9.99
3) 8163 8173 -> -1.0 Angstrom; 10.8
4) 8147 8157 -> -0.3 Angstrom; 10.1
